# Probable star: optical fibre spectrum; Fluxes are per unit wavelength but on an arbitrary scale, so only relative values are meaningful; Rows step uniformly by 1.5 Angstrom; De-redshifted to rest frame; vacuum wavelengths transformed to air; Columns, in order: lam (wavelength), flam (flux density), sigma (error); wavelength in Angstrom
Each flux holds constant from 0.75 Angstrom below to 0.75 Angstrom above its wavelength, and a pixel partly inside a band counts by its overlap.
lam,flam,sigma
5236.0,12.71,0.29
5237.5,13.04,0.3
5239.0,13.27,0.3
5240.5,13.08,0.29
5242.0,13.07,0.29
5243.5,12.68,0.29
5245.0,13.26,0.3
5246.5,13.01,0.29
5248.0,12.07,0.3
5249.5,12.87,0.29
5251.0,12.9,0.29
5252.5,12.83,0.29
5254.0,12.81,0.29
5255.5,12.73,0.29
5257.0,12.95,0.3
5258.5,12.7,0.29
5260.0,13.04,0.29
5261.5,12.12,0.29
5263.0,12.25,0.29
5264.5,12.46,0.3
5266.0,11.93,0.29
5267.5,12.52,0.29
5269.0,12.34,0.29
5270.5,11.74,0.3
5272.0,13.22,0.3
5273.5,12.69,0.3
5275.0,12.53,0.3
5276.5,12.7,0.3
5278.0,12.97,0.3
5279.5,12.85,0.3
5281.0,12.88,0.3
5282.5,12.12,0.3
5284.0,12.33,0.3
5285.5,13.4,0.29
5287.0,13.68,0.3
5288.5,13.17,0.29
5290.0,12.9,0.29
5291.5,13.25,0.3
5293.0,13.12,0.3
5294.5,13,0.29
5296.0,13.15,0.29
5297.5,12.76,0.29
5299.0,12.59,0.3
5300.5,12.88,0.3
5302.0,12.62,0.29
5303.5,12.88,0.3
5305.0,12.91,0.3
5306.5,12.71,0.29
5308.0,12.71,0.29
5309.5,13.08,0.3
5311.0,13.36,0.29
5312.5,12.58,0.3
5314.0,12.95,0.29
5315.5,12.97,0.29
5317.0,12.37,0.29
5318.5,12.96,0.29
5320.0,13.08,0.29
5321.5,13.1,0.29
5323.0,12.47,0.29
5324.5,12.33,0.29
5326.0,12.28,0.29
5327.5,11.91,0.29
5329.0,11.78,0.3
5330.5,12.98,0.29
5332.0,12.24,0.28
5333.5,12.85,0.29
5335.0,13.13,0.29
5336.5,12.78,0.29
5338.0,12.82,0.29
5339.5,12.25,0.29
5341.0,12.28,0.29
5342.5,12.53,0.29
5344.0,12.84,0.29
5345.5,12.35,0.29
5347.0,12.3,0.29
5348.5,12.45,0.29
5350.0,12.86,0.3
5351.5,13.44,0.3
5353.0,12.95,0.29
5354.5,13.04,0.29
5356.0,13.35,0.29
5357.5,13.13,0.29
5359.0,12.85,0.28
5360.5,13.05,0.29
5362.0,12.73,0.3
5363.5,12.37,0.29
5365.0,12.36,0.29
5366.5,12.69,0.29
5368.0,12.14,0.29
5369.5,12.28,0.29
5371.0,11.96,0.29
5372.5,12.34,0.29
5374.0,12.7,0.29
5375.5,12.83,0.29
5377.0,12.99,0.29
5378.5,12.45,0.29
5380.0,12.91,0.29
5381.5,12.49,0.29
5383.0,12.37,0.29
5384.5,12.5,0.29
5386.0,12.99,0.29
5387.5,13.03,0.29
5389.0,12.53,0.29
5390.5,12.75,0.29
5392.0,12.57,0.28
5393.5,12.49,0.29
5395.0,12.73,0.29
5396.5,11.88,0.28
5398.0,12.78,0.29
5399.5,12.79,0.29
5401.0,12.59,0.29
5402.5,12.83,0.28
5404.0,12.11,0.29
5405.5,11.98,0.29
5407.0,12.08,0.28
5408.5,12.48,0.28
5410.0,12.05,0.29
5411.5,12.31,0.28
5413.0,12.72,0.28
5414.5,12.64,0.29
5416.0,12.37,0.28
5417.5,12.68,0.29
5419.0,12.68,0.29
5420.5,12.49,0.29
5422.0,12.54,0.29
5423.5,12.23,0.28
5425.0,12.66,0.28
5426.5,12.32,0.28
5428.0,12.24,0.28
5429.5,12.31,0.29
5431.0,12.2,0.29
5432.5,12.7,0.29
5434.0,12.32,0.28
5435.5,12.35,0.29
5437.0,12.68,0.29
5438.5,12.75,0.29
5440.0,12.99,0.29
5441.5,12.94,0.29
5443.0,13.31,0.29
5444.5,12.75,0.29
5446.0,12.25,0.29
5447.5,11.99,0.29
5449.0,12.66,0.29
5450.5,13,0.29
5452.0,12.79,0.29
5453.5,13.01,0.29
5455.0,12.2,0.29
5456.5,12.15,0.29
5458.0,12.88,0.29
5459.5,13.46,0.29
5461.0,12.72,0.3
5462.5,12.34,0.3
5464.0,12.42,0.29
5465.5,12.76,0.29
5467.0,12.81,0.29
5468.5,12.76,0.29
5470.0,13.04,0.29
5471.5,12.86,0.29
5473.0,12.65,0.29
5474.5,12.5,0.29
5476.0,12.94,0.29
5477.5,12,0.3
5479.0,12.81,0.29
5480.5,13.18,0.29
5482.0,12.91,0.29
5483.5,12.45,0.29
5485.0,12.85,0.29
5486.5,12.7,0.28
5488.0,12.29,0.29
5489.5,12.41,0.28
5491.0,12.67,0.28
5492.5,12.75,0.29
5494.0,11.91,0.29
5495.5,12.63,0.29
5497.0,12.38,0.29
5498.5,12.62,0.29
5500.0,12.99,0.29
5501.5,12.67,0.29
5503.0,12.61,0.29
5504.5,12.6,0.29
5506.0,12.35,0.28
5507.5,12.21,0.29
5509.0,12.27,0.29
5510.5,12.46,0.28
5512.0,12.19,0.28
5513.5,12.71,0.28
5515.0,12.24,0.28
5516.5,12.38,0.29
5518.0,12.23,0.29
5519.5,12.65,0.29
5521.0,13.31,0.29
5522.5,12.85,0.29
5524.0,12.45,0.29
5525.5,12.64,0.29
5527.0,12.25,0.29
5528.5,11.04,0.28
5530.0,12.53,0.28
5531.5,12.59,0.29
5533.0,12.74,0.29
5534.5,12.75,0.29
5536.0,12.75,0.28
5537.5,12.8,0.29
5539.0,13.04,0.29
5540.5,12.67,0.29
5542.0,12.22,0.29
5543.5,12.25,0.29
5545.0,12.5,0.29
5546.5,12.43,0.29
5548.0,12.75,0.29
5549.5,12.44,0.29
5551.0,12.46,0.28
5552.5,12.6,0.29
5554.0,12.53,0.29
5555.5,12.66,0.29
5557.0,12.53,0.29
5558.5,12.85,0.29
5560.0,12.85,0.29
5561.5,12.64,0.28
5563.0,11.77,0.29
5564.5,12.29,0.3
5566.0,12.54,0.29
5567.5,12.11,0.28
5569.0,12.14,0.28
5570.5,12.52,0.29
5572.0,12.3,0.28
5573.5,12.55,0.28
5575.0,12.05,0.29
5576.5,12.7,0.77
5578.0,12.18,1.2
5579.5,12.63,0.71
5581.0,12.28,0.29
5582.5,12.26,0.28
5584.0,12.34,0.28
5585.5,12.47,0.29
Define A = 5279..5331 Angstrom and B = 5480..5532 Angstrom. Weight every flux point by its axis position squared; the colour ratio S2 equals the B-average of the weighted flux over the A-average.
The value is 1.05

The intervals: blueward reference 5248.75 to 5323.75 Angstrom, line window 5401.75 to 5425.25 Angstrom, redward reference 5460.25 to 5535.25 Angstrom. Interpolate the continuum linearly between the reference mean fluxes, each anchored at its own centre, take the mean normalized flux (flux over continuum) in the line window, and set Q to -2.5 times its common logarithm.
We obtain 0.020 mag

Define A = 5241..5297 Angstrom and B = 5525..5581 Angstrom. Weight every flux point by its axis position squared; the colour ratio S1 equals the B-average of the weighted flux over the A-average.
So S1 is 1.08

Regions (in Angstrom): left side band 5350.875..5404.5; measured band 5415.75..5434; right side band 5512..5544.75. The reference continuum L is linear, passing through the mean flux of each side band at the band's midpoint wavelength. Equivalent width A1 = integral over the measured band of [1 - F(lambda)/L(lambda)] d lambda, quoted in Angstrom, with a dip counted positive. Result 0.2 Angstrom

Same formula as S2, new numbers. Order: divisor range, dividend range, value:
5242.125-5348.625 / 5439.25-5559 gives 1.07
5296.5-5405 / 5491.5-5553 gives 1.05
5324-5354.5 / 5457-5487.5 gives 1.06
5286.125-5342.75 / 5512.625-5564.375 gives 1.07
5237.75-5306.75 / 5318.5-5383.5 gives 1.02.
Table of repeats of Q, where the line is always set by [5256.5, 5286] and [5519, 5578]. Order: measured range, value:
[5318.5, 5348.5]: 0.00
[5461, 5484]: -0.02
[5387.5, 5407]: 0.00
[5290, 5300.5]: -0.03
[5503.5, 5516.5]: 0.01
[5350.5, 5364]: -0.04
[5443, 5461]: -0.01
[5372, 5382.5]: -0.01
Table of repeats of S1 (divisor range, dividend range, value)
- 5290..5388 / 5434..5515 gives 1.04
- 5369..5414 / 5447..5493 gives 1.04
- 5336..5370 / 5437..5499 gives 1.04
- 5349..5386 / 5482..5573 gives 1.04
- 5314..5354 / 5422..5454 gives 1.04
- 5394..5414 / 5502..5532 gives 1.04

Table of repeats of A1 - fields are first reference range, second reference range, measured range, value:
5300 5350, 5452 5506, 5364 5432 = 0.9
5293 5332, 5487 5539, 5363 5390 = 0.2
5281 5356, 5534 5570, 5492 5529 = 0.3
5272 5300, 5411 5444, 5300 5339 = 0.3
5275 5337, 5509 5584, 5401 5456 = 0.5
